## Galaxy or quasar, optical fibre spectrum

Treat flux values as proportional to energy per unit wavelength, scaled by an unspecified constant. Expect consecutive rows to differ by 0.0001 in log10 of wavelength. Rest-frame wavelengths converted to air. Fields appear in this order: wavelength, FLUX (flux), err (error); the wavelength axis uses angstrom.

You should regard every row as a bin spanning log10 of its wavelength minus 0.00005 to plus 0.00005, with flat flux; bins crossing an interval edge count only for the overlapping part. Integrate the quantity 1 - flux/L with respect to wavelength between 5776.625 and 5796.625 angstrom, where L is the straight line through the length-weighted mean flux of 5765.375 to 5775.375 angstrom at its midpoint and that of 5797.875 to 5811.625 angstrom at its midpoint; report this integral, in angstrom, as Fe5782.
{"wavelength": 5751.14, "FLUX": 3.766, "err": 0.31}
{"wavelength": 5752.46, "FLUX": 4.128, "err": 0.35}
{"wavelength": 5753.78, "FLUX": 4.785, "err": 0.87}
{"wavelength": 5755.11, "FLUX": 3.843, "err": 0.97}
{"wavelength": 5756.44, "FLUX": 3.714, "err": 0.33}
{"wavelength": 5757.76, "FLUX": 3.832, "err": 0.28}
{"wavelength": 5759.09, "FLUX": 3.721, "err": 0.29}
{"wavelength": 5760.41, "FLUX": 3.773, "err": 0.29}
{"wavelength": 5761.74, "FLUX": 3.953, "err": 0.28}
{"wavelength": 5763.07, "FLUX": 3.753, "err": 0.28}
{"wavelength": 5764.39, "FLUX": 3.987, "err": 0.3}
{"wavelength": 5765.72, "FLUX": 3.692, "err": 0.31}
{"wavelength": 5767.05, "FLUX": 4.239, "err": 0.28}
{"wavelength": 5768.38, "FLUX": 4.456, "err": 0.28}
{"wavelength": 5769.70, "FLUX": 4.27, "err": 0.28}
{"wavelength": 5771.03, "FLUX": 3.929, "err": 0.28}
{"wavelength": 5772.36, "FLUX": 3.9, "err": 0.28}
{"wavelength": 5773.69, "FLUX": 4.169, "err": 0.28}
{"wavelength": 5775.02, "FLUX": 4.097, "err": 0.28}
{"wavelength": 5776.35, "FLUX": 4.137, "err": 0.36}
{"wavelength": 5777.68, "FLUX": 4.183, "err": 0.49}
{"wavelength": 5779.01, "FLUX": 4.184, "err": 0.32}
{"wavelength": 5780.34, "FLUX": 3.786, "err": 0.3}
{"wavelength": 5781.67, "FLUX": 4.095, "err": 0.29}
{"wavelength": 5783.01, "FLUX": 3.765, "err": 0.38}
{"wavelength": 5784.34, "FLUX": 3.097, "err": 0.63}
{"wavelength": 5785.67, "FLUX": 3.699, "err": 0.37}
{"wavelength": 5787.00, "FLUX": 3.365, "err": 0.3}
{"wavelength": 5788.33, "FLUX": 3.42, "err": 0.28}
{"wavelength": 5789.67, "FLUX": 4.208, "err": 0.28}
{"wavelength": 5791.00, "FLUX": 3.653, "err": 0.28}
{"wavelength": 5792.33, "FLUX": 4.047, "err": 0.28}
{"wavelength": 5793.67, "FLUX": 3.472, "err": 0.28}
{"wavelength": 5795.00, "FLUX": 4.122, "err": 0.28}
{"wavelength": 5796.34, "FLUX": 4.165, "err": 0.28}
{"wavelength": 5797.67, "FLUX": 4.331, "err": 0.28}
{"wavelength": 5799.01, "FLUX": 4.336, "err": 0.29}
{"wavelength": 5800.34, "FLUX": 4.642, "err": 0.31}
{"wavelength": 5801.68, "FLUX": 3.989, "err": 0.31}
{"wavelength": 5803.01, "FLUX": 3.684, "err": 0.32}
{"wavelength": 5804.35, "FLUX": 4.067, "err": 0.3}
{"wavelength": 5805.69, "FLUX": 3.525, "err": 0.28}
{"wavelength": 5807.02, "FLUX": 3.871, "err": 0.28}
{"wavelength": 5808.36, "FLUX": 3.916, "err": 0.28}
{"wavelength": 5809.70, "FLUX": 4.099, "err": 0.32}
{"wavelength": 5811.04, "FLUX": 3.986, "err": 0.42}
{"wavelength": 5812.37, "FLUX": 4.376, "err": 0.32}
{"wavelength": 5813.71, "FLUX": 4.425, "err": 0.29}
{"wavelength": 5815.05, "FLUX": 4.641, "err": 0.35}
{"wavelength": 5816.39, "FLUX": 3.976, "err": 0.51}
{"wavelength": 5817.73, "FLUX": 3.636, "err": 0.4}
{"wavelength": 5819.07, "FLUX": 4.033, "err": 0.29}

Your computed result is 1.2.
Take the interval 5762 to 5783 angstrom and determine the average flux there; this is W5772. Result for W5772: 4.05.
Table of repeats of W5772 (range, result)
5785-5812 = 3.94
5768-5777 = 4.13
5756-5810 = 3.94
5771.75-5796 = 3.86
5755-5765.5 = 3.82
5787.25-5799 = 3.93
